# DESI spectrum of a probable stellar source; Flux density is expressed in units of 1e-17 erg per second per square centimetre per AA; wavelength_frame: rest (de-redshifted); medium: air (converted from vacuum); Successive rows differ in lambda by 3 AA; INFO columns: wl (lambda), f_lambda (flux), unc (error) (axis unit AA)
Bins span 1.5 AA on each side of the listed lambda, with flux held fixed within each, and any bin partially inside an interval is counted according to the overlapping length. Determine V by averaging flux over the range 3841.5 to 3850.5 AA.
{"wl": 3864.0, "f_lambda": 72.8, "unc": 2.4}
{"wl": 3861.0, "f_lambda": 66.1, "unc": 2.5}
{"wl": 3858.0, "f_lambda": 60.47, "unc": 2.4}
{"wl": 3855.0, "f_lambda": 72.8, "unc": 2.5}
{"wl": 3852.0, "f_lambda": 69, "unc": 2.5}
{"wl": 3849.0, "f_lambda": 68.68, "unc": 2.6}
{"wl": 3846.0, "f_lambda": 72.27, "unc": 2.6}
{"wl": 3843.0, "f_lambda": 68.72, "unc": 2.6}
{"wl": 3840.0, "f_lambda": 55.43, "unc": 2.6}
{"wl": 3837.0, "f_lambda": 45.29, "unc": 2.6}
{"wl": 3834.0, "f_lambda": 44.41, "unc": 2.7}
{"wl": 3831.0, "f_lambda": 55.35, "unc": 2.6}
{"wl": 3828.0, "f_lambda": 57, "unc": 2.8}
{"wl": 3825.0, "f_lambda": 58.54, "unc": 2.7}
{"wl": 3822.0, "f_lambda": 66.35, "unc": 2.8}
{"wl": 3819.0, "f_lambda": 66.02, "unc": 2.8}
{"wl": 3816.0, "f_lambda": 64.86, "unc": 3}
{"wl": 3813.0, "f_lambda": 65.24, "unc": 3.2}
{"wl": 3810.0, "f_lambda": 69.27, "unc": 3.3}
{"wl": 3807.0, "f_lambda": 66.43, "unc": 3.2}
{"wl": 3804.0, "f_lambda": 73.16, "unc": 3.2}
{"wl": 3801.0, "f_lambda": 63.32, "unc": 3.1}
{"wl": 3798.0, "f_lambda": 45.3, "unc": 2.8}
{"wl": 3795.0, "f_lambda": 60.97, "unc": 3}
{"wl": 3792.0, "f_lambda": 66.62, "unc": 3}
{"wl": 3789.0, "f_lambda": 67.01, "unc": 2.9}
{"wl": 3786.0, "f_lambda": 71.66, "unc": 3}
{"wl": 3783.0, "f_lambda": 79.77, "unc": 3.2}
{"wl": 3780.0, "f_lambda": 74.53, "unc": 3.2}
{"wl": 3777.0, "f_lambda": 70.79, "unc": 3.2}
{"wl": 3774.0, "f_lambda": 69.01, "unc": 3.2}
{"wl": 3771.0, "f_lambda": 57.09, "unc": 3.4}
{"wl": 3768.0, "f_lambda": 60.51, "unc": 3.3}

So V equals 69.9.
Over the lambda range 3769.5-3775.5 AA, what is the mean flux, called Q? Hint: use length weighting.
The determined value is 63.1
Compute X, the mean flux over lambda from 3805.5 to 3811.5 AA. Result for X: 67.9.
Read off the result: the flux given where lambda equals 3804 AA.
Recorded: 73.16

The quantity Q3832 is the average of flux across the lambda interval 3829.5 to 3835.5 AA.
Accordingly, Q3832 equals 49.9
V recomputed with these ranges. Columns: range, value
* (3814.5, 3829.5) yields 62.6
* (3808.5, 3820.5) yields 66.3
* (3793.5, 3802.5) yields 56.5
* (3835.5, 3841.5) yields 50.4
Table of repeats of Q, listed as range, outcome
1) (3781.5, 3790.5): 72.8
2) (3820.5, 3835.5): 56.3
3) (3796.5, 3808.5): 62.1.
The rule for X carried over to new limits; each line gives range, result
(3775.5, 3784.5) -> 75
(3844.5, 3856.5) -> 70.7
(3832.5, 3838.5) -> 44.9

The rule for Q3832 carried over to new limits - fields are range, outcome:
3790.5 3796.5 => 63.8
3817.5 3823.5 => 66.2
